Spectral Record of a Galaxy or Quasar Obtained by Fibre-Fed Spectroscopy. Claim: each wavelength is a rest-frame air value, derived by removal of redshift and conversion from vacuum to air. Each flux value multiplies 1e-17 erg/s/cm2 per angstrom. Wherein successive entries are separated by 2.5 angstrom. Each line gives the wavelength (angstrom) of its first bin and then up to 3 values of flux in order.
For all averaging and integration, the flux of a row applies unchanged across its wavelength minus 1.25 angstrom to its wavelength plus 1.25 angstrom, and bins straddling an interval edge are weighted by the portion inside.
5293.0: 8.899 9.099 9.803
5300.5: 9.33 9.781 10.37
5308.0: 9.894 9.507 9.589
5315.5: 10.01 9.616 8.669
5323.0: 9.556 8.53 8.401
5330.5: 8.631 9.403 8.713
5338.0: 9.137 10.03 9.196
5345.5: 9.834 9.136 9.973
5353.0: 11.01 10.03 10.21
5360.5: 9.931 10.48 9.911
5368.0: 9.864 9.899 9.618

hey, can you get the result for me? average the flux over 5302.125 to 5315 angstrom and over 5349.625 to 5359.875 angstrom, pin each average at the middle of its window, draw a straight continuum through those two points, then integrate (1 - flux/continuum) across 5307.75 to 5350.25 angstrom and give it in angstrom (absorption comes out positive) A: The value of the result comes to 3.2 angstrom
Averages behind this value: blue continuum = 9.84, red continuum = 10.3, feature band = 9.29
